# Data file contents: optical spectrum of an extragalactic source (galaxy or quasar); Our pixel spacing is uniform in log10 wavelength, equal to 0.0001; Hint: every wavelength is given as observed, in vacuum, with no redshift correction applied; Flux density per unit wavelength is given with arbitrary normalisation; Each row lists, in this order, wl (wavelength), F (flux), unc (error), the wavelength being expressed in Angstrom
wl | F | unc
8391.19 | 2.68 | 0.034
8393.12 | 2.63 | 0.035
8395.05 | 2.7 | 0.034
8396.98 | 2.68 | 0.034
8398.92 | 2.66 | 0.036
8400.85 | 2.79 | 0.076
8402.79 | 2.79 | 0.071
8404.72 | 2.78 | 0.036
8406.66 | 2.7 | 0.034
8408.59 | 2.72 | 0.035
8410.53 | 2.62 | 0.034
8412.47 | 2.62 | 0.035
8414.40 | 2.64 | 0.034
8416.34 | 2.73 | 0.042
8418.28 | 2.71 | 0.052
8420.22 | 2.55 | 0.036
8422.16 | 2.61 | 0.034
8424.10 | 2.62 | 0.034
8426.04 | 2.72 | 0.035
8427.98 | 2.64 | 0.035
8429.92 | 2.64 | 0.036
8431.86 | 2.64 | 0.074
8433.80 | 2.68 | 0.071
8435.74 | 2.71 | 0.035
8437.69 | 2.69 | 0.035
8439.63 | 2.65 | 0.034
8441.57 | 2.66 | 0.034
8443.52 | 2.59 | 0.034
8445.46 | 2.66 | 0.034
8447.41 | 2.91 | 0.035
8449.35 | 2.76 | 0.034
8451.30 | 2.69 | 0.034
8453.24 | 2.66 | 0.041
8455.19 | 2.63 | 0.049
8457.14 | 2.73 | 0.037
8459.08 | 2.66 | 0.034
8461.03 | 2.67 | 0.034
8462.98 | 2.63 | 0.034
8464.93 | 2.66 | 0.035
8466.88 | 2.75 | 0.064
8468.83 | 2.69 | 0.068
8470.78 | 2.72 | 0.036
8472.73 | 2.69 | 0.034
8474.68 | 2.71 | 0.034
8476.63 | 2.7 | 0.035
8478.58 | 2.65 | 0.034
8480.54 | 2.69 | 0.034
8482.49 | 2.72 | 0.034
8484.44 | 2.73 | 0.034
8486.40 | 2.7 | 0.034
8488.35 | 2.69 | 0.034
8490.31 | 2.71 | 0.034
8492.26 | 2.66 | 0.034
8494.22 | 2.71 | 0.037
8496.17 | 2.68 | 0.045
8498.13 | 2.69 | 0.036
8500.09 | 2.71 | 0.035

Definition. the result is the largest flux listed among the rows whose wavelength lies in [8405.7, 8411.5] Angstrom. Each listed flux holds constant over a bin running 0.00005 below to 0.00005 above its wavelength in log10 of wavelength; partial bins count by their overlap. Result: 2.72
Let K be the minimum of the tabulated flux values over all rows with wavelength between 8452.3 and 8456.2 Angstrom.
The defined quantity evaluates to 2.63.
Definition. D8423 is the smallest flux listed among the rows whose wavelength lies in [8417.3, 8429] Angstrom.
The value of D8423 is 2.55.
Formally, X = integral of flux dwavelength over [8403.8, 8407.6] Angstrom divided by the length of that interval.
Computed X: 2.74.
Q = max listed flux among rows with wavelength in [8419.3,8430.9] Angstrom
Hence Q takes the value 2.72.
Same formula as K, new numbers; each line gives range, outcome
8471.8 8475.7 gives 2.69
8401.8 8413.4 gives 2.62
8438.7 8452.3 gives 2.59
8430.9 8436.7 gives 2.64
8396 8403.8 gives 2.66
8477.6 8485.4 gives 2.65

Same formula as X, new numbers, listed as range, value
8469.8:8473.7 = 2.71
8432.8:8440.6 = 2.68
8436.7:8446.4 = 2.65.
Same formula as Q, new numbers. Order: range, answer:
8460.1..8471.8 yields 2.75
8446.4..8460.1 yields 2.91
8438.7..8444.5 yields 2.66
